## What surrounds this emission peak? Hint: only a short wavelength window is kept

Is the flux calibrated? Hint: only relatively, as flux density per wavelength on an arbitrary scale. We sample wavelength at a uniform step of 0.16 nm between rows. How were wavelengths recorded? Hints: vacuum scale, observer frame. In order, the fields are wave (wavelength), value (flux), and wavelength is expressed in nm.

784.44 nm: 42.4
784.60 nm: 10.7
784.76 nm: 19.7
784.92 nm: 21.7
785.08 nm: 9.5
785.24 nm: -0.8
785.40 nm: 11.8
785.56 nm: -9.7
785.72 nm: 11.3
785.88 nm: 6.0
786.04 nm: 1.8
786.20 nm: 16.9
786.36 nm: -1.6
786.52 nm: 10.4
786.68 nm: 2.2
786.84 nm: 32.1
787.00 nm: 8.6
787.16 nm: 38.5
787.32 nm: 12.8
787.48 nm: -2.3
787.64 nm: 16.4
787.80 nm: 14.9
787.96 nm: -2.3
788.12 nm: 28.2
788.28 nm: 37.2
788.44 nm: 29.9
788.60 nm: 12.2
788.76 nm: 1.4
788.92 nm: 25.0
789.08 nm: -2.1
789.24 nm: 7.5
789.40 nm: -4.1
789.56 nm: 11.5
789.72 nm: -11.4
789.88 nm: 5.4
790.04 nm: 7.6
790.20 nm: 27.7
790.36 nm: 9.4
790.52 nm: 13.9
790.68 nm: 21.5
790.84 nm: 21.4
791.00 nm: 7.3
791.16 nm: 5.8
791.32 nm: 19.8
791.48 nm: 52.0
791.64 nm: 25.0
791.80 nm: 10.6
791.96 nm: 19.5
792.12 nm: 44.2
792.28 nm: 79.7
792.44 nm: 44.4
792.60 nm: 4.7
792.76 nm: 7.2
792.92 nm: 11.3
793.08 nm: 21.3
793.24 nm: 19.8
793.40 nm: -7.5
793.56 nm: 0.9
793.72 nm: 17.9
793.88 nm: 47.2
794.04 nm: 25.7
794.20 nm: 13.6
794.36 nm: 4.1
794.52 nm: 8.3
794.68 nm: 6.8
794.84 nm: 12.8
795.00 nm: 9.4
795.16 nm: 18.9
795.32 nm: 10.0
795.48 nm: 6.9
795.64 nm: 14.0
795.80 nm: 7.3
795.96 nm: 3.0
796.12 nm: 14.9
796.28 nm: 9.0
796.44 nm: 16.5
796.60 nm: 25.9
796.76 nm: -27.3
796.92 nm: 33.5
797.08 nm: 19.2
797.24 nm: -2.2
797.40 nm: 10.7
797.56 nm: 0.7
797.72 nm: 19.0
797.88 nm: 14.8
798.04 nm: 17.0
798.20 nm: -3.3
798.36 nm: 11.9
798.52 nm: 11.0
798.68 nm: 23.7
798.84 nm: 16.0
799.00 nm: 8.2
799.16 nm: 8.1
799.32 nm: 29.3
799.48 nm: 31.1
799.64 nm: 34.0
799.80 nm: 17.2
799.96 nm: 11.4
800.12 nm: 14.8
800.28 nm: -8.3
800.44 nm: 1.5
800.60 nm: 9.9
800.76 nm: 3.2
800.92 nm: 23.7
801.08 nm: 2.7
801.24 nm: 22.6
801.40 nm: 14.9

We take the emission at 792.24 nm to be [S II] 6716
